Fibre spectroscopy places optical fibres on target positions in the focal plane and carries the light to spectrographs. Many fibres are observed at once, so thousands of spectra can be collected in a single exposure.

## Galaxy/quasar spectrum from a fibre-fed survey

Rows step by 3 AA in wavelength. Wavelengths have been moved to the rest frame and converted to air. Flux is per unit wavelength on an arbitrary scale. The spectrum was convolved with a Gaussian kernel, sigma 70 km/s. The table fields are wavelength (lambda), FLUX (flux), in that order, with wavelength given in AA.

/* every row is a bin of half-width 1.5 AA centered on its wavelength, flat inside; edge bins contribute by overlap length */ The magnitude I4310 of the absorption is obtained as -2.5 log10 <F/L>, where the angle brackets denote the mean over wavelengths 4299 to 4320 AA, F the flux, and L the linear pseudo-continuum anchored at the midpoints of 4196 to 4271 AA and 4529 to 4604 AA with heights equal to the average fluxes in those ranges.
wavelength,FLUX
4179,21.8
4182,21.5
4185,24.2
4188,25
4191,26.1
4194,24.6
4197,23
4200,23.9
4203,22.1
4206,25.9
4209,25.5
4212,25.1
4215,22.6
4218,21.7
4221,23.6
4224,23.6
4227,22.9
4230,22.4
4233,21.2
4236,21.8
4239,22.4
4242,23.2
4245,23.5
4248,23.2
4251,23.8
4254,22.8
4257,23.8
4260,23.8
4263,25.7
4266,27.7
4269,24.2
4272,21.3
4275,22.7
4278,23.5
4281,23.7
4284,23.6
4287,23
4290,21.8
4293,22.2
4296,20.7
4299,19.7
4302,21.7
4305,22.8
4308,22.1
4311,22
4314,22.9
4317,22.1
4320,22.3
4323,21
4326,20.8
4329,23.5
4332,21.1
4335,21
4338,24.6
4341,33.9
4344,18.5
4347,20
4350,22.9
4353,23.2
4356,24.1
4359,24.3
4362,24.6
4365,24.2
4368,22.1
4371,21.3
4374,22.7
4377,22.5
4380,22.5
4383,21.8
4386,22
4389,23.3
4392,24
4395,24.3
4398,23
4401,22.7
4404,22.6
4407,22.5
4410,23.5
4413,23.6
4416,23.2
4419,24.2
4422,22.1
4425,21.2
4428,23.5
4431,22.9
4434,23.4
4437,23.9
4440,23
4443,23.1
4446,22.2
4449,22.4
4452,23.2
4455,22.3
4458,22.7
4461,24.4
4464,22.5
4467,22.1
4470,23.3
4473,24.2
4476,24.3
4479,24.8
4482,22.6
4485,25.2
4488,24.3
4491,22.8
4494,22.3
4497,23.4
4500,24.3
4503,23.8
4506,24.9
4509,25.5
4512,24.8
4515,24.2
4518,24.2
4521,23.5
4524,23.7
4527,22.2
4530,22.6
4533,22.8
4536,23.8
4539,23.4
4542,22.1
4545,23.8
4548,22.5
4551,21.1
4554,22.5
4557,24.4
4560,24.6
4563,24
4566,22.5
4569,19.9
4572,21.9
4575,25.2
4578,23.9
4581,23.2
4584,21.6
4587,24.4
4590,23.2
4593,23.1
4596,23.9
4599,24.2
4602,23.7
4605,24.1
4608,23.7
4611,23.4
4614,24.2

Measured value 0.07 mag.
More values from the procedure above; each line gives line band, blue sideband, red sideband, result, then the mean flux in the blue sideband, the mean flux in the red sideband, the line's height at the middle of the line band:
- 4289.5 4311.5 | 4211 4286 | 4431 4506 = 0.08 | 23.3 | 23.4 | 23.3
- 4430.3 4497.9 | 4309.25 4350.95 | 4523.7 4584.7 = -0.02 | 22.6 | 22.9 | 22.8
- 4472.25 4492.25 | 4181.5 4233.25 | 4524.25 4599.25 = -0.04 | 23.7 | 23.1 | 23.2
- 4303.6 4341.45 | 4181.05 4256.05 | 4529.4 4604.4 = 0.03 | 23.4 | 23.1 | 23.4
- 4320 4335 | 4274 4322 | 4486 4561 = 0.04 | 22.3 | 23.5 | 22.4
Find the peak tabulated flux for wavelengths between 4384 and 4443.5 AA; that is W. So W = 24.3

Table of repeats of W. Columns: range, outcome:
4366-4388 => 22.7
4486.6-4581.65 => 25.5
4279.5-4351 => 33.9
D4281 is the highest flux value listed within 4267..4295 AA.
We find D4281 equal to 24.2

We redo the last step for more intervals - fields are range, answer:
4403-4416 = 23.6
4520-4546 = 23.8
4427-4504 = 25.2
